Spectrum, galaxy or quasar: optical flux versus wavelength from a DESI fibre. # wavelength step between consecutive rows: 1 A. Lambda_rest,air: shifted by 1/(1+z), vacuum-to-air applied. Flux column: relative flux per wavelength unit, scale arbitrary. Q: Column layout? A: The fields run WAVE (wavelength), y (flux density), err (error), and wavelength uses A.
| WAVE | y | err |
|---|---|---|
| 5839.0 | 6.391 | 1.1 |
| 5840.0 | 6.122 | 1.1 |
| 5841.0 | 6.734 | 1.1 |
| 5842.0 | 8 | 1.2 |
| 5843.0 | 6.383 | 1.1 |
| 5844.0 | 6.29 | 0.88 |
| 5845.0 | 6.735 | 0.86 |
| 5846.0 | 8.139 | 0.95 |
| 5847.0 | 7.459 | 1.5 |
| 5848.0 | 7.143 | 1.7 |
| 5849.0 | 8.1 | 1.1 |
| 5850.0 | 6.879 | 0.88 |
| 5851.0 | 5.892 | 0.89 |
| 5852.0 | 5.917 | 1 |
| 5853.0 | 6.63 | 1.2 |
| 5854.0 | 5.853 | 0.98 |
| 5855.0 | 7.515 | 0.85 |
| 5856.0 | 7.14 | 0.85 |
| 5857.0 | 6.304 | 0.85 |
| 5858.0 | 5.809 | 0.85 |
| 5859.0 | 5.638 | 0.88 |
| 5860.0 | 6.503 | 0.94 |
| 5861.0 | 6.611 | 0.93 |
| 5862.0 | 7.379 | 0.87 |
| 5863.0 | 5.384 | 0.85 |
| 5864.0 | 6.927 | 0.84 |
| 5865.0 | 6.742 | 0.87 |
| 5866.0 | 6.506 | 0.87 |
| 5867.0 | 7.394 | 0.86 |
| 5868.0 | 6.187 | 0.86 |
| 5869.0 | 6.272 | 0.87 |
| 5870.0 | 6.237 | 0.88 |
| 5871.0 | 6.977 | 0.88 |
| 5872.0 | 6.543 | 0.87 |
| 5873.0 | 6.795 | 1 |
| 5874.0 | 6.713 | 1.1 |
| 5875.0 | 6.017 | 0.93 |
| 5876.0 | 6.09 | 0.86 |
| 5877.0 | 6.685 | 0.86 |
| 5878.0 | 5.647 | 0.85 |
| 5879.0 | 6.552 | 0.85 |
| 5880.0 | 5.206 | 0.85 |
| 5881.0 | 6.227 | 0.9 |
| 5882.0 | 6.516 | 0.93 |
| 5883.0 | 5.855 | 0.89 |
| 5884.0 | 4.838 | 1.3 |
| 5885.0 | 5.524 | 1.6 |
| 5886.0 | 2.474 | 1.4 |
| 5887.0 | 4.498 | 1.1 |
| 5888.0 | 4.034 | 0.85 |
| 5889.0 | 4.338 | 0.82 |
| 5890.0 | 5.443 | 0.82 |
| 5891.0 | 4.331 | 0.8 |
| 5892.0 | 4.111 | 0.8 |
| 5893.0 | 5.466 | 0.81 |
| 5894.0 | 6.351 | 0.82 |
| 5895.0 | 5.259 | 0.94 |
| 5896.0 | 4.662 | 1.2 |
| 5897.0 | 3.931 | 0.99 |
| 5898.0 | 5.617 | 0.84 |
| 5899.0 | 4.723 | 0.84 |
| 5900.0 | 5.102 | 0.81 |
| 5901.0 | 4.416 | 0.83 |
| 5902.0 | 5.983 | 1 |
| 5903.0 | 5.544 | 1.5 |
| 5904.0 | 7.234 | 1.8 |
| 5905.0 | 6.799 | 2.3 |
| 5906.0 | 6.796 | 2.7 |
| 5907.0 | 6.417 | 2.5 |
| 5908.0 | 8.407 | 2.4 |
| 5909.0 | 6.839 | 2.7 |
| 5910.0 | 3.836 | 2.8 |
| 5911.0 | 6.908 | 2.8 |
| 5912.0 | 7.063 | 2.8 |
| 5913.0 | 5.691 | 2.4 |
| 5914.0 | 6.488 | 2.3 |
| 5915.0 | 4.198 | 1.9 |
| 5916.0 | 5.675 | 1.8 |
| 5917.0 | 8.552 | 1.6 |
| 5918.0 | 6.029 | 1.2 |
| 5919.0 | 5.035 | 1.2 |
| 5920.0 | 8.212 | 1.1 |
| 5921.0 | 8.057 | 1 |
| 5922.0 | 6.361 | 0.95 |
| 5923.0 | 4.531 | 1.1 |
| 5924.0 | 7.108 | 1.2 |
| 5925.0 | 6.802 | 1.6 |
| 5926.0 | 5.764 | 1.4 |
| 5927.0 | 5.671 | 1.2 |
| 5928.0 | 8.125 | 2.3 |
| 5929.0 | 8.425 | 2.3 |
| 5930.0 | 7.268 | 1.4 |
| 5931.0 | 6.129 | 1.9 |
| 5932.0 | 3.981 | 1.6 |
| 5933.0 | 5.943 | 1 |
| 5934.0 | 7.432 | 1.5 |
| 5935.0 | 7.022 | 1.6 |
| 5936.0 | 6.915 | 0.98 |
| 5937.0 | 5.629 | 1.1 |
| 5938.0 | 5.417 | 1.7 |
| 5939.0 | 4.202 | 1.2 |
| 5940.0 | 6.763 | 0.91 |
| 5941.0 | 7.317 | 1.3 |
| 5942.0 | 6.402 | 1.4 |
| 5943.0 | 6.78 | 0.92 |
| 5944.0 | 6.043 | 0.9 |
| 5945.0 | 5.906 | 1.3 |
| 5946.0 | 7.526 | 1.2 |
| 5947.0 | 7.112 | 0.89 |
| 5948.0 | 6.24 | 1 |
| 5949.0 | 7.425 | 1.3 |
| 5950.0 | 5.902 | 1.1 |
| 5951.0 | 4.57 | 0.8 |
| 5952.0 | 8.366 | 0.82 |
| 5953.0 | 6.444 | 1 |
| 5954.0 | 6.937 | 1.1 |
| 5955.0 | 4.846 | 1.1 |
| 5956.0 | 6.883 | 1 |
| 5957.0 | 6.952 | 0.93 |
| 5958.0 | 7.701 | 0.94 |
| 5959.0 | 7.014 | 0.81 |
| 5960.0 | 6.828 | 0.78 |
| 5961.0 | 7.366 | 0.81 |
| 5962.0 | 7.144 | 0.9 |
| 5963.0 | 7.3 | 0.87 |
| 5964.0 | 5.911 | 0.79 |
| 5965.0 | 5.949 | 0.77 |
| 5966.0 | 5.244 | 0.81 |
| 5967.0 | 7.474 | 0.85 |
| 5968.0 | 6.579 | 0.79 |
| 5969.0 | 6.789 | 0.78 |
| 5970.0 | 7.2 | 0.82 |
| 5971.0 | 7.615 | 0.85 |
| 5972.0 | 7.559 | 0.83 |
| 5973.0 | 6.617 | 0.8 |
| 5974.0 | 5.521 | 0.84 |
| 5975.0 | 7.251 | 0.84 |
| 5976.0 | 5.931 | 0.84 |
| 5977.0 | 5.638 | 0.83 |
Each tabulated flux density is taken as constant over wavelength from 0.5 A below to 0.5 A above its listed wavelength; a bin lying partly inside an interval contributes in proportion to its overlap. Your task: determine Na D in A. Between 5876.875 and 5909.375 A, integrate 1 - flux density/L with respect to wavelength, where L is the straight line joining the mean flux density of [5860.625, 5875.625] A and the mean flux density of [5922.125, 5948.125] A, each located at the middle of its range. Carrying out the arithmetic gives 5.1 A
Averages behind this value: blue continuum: 6.57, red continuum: 6.4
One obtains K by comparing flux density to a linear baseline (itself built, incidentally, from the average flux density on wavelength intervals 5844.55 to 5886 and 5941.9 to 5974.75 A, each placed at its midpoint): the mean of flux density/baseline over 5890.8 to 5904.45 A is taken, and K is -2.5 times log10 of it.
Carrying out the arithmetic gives 0.24 mag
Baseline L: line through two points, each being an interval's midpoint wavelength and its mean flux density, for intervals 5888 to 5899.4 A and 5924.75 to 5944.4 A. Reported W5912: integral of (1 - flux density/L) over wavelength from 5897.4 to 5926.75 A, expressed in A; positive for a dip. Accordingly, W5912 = -3.3 A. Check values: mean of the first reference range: 4.89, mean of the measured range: 6.2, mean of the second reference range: 6.4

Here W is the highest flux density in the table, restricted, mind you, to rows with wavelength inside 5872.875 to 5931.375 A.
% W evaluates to 8.552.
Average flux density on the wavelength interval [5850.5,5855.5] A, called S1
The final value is 6.36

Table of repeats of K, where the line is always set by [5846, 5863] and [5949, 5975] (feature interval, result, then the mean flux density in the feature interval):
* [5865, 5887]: 0.11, 6.04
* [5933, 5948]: 0.04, 6.44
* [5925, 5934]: 0.03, 6.49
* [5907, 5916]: 0.09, 6.16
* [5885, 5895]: 0.40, 4.64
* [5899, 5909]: 0.07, 6.25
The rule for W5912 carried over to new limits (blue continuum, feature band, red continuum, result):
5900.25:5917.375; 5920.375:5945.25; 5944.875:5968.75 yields 0.2 A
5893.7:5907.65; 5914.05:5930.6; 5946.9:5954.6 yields -1.5 A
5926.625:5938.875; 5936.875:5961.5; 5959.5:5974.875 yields 0.3 A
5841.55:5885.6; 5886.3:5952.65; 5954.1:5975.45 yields 5.7 A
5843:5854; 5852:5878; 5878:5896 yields -1.7 A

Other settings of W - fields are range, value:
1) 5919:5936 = 8.425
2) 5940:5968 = 8.366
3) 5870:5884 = 6.977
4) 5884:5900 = 6.351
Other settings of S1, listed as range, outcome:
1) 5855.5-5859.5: 6.22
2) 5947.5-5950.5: 6.52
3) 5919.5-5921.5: 8.13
